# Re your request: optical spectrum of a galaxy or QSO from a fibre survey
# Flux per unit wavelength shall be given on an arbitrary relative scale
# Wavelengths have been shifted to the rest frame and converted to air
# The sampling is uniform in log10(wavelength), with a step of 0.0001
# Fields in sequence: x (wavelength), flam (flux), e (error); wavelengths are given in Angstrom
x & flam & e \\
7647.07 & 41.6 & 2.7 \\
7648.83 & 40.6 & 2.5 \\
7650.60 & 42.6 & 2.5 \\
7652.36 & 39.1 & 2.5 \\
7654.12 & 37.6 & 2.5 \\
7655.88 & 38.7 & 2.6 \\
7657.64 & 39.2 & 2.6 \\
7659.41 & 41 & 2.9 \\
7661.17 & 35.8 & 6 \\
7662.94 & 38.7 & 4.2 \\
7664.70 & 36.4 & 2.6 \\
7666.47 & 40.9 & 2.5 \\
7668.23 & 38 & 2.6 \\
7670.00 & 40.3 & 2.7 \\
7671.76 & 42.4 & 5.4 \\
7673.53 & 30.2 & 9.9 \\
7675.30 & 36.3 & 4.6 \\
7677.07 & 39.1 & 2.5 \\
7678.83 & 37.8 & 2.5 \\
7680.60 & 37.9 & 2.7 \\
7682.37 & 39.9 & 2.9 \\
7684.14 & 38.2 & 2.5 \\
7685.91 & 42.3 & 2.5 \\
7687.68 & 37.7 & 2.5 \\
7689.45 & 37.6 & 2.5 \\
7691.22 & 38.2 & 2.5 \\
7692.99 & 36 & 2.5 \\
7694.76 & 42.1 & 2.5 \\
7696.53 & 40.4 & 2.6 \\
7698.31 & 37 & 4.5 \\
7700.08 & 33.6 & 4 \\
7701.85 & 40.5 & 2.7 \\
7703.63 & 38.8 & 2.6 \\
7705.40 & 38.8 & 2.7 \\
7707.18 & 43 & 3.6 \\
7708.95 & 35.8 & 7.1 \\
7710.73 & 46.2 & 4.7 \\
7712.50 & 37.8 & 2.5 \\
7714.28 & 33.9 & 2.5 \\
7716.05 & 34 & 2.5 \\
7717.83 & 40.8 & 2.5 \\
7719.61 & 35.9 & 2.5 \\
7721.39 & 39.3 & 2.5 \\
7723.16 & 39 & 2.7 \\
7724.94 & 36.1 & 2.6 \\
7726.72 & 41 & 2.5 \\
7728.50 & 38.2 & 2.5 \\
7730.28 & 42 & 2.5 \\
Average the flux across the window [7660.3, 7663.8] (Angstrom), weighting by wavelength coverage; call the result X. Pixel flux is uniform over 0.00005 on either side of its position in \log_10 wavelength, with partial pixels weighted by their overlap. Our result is 37.2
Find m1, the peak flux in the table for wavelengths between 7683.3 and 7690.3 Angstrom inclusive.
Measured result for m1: 42.3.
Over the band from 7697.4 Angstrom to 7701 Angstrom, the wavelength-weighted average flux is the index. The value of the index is 35.4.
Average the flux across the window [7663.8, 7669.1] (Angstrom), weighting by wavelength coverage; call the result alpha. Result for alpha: 38.5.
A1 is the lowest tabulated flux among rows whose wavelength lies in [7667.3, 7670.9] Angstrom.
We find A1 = 38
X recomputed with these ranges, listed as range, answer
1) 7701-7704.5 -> 39.6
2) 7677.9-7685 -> 38.5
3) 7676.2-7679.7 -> 38.5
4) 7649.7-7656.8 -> 39.5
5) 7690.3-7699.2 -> 38.7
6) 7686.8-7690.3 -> 37.7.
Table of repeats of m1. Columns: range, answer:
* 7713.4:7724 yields 40.8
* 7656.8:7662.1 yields 41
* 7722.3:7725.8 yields 39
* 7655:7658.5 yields 39.2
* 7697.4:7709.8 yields 43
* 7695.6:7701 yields 40.4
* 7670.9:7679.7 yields 42.4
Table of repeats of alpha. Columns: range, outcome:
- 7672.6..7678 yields 35.3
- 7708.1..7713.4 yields 39.9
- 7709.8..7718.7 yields 38.5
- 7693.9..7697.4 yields 41.3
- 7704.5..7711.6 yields 40.9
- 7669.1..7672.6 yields 41.4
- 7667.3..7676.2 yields 37.5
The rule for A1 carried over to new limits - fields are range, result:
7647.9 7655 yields 37.6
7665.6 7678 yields 30.2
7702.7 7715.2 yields 33.9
